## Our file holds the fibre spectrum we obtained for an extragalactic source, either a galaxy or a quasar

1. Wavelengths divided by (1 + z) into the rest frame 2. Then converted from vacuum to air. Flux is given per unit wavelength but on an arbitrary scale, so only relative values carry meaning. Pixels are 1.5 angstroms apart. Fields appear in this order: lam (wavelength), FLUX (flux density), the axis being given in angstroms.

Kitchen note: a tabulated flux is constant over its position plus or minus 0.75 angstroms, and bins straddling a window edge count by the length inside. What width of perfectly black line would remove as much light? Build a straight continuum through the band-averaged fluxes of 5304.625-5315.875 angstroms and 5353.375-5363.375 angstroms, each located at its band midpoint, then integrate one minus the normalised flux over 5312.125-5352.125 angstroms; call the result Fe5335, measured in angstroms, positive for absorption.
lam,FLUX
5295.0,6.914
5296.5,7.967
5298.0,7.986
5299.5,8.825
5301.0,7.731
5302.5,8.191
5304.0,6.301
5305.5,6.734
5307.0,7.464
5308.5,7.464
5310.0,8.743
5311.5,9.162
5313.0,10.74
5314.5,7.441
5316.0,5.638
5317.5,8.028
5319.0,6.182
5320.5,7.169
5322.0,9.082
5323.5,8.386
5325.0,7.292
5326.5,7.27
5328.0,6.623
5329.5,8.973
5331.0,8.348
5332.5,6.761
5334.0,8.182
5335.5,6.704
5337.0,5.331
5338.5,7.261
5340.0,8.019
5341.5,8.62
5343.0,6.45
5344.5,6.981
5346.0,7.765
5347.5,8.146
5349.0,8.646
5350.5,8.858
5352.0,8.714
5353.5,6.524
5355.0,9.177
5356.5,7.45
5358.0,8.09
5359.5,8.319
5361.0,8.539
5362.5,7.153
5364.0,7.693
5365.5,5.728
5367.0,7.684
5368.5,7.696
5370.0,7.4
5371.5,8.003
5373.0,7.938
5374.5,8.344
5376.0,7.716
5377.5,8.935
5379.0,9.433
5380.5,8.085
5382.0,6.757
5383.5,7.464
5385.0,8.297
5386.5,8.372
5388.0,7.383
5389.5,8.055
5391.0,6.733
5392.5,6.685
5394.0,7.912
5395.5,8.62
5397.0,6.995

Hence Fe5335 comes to 1.8 angstroms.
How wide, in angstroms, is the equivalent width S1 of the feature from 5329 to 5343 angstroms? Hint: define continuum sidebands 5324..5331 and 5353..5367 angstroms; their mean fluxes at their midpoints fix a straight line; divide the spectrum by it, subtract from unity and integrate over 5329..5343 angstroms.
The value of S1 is 0.3 angstroms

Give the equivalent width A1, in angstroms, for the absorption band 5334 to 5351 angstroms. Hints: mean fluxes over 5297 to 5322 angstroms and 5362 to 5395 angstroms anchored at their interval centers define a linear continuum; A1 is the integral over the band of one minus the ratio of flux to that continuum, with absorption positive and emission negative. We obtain 0.5 angstroms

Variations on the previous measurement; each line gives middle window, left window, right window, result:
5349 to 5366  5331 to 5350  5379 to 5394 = -0.85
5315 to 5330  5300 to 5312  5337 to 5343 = 0.29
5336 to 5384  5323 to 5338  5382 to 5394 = -2.04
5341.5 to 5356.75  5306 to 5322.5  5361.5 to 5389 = -0.18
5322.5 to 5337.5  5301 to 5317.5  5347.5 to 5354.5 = 1.04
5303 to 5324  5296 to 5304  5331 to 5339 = -0.47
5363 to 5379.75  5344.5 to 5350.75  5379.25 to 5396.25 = 0.07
